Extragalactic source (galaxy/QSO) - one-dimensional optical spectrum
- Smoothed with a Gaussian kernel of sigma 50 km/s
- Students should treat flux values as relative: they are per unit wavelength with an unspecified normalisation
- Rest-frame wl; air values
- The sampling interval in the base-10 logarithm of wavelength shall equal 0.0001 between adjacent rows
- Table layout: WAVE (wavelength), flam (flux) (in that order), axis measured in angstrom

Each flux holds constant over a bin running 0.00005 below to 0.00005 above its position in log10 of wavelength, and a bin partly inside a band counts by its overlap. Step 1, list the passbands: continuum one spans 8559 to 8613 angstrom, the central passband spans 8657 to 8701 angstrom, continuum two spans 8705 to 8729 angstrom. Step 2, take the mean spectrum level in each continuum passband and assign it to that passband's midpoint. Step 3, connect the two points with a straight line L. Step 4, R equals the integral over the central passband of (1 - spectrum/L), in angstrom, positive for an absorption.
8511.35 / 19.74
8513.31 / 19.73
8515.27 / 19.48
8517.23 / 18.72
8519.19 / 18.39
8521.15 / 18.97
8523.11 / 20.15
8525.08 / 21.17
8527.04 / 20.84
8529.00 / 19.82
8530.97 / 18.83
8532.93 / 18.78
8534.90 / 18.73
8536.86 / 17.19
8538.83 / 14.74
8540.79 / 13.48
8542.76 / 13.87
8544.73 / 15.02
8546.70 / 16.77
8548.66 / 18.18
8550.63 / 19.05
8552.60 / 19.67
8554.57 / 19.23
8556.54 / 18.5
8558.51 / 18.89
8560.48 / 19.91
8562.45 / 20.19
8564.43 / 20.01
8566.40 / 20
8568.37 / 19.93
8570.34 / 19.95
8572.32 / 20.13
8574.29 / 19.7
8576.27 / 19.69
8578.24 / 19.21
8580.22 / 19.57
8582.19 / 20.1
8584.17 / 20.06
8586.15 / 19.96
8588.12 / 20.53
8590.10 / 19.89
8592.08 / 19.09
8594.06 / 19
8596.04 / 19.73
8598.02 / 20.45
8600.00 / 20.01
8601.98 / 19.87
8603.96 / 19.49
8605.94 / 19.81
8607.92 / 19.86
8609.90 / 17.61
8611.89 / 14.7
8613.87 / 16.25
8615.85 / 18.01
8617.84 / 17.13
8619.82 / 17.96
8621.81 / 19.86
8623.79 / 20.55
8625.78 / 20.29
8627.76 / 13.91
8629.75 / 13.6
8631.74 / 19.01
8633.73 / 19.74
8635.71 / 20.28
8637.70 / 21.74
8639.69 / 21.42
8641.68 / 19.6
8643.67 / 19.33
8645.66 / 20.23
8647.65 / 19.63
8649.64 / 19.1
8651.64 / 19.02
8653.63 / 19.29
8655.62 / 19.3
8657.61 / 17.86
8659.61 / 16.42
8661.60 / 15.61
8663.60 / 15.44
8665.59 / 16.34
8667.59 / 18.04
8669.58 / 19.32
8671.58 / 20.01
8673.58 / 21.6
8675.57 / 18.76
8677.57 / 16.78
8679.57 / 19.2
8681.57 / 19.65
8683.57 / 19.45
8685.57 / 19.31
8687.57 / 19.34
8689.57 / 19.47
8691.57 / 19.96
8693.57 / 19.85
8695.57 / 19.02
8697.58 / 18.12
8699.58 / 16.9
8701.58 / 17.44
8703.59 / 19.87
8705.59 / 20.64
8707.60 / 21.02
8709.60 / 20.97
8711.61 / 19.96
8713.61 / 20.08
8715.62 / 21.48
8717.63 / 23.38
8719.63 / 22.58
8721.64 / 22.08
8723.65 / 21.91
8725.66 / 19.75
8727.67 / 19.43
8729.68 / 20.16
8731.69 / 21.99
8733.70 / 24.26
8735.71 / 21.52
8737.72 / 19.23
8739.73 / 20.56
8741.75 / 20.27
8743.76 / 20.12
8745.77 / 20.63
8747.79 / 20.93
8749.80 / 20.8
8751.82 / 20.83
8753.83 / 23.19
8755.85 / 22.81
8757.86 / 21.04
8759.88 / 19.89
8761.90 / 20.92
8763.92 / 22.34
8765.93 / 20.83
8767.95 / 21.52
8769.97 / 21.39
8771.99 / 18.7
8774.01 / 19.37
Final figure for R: 4.7 angstrom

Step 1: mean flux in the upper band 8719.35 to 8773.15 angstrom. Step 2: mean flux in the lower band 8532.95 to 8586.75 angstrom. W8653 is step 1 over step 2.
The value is 1.13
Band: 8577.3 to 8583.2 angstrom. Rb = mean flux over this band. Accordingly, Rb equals 19.6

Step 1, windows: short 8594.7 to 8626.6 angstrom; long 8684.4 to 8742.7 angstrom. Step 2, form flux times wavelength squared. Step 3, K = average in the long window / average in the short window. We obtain 1.1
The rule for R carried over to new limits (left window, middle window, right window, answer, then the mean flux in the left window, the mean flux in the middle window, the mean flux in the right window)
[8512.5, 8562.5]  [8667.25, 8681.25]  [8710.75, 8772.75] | 0.72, 18.4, 19.2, 21.1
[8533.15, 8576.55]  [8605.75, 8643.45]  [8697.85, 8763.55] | 1.60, 18.3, 18.5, 20.8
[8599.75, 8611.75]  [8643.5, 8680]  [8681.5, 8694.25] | 1.79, 19.1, 18.5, 19.6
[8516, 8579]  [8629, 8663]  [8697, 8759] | 1.61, 18.7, 18.9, 20.8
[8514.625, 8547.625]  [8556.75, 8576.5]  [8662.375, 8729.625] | -1.63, 17.9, 19.8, 19.6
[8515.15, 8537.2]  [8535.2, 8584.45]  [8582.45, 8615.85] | 1.84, 19.3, 18.5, 19.1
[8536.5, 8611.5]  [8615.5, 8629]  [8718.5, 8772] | 0.93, 18.9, 18.2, 21.2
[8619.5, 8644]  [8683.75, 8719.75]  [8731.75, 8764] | 0.81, 19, 19.9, 21.2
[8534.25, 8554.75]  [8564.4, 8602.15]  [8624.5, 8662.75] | -4.96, 16.8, 19.8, 18.7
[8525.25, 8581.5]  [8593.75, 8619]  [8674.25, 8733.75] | 0.69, 18.6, 18.6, 20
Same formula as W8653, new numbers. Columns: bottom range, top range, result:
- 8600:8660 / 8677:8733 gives 1.07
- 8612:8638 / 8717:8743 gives 1.17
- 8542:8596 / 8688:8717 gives 1.03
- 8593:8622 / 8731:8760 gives 1.14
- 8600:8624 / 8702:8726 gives 1.14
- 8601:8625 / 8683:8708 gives 1.04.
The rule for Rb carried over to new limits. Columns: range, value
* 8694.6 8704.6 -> 18.3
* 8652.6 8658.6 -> 18.8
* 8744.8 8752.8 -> 20.8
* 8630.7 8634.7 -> 19.3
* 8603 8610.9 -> 19.2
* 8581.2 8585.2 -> 20.1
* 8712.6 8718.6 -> 21.6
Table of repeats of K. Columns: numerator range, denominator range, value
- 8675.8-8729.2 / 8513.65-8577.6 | 1.10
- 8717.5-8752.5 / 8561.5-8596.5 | 1.10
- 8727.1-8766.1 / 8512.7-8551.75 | 1.23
